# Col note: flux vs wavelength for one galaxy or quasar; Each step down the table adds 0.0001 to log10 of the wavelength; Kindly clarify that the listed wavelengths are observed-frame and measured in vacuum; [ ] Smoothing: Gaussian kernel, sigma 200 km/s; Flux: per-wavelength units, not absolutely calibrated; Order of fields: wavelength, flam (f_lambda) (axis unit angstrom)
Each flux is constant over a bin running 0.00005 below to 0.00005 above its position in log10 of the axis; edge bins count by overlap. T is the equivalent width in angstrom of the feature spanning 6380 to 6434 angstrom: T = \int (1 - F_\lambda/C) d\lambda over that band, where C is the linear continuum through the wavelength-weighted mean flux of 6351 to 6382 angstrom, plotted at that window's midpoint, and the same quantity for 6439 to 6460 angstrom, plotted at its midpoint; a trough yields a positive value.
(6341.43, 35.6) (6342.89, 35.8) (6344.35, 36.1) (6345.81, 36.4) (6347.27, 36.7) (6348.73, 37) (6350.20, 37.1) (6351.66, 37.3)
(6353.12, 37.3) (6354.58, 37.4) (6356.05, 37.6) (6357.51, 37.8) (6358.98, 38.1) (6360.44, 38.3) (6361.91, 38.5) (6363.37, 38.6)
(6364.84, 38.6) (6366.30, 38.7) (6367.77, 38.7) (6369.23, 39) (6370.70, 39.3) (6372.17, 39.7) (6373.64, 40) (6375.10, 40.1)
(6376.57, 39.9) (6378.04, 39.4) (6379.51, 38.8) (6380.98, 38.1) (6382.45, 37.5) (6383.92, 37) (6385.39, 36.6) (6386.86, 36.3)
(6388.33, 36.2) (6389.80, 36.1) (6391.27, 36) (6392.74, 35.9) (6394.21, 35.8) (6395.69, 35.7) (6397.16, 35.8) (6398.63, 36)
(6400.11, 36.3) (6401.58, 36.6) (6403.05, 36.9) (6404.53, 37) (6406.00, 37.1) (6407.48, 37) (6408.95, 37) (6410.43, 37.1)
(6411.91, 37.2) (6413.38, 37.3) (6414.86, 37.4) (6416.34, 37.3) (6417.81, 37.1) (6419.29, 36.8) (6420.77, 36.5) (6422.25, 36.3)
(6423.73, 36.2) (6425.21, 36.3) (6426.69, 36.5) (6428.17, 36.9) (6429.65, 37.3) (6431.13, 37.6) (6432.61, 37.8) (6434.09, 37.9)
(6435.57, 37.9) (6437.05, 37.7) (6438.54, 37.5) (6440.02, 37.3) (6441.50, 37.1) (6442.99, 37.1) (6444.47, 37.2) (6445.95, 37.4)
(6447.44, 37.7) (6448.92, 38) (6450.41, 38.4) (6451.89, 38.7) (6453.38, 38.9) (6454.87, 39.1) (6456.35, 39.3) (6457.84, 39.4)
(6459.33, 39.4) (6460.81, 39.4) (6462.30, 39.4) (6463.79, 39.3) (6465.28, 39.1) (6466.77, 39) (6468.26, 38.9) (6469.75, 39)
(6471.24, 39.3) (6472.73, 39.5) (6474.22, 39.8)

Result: 2.3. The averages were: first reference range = 38.6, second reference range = 38.2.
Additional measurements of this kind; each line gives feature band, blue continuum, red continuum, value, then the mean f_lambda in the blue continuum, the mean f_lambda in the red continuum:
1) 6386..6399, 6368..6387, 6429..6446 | 0.8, 38.7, 37.5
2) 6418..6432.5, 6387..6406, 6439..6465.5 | 0.2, 36.2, 38.4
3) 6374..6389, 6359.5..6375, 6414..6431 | 0.2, 39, 36.8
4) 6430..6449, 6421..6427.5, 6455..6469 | 0.0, 36.3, 39.2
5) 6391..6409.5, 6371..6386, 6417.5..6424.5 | 0.6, 38.7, 36.5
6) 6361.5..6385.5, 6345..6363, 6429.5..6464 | -0.7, 37.5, 38.2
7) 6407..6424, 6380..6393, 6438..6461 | 0.2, 36.7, 38.2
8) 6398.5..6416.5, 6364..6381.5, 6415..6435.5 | 0.4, 39.2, 37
